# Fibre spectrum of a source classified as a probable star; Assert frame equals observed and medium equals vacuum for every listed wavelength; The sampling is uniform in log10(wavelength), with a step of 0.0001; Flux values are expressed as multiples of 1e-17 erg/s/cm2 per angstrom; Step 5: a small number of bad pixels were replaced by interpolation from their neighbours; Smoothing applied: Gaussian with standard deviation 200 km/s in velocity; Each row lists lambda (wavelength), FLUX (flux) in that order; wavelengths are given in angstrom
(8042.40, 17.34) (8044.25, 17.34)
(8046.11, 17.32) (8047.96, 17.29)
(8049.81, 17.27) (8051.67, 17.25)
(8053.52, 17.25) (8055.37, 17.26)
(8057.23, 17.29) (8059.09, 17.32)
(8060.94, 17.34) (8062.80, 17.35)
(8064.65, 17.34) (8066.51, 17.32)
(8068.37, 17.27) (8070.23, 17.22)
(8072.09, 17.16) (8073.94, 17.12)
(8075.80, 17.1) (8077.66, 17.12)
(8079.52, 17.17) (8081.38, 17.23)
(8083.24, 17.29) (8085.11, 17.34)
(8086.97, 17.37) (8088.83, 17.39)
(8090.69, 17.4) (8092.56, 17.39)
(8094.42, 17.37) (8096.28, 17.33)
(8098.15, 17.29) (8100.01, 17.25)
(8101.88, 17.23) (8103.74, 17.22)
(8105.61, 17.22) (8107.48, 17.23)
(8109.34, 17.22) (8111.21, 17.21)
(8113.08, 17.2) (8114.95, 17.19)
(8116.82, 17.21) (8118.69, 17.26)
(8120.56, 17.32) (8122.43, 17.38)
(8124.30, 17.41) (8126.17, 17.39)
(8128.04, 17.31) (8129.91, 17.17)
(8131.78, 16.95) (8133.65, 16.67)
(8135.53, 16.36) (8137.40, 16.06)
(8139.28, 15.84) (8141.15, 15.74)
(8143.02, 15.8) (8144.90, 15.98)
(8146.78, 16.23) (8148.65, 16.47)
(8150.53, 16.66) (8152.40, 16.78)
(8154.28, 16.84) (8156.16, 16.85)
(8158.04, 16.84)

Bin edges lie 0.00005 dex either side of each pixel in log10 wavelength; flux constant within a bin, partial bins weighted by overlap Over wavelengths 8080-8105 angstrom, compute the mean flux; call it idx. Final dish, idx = 17.3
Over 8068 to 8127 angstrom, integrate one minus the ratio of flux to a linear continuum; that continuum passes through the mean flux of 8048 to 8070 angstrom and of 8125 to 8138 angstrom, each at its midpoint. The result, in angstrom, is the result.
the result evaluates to -0.7 angstrom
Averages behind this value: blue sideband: 17.3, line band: 17.3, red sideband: 16.9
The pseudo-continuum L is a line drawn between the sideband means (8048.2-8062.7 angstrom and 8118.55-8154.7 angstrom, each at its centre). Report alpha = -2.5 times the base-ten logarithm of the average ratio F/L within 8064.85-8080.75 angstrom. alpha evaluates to 0.00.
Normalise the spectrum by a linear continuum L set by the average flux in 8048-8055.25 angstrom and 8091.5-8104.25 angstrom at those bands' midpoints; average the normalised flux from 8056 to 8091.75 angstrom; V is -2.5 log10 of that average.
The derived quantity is 0.001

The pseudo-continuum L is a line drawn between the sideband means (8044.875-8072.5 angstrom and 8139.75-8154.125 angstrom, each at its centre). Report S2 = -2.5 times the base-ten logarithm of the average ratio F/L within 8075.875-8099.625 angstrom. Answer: -0.022 mag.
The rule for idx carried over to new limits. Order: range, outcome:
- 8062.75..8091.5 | 17.3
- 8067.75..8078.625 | 17.2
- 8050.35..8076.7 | 17.3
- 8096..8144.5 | 17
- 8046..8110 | 17.3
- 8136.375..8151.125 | 16.1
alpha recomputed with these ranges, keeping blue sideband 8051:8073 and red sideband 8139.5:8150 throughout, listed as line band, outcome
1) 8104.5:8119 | -0.042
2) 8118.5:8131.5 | -0.062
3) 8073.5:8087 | -0.012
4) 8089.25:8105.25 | -0.035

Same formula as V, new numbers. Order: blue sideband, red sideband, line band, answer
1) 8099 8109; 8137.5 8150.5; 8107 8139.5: -0.02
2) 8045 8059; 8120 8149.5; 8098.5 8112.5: -0.02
